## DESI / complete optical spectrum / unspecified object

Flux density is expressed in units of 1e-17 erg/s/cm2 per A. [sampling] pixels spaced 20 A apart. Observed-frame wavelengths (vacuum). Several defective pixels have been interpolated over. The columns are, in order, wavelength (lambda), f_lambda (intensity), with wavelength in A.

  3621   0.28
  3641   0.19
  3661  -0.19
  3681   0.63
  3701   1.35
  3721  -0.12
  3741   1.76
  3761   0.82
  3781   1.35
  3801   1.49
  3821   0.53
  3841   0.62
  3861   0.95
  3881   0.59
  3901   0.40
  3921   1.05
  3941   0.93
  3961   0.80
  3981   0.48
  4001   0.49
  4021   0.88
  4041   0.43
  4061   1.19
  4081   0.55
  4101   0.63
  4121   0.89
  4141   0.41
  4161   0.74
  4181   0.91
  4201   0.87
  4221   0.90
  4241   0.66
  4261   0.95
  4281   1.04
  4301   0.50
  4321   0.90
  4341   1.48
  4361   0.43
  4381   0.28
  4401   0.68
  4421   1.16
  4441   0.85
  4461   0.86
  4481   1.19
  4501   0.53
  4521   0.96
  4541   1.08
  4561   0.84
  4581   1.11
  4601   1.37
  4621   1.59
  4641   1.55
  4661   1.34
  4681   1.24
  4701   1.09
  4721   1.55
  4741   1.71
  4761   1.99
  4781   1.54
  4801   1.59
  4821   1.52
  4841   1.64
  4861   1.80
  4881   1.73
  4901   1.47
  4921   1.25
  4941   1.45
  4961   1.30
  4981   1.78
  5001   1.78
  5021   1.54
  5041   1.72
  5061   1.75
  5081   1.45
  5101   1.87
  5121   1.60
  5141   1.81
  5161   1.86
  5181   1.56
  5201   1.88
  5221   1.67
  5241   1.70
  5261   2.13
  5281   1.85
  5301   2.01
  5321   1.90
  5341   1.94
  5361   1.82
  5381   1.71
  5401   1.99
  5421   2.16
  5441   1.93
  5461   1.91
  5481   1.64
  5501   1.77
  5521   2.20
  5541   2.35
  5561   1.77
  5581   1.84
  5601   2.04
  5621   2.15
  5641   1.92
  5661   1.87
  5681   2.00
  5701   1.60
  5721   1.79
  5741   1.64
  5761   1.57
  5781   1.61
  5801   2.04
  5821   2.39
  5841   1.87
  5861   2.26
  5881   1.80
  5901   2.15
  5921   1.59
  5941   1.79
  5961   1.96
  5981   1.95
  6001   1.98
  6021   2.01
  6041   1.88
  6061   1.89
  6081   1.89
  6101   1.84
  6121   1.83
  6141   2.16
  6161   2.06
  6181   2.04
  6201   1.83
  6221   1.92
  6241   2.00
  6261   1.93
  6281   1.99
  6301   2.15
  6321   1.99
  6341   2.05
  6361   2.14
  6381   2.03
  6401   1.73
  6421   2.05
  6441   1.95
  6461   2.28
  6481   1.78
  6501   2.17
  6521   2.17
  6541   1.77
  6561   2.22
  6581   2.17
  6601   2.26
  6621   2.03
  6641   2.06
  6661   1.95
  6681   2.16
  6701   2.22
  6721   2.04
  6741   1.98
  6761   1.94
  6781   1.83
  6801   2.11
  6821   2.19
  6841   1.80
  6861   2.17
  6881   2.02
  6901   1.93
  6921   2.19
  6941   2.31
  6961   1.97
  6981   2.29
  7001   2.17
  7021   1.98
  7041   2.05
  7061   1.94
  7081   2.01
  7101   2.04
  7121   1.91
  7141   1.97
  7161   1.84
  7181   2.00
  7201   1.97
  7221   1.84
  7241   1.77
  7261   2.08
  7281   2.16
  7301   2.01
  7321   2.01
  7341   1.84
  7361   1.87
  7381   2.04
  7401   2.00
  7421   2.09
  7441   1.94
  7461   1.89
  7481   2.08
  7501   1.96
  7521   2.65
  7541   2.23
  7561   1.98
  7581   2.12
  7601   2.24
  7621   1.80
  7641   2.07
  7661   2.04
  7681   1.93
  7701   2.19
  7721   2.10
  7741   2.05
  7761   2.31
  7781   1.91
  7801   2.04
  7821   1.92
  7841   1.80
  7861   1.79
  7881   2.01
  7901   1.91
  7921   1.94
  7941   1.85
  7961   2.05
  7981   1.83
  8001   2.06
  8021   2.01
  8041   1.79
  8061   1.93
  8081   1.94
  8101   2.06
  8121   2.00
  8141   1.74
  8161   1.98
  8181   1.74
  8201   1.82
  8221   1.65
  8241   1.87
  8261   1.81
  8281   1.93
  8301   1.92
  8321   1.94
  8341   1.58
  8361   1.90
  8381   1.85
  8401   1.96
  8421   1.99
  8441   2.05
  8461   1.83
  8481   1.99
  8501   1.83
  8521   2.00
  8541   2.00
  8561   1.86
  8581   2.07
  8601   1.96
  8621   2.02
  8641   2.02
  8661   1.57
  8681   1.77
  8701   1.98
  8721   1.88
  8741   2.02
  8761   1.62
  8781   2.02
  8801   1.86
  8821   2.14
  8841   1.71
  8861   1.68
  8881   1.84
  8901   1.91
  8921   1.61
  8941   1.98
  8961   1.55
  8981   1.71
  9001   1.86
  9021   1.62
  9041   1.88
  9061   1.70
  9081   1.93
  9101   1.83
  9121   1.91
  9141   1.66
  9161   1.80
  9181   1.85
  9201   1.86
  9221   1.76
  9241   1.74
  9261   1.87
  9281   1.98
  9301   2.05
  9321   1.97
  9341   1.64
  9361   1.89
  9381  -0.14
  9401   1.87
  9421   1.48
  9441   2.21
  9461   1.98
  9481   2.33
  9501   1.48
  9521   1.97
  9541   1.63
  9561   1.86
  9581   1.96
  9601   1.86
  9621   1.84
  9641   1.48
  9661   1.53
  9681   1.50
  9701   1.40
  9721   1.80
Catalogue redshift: 0.145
